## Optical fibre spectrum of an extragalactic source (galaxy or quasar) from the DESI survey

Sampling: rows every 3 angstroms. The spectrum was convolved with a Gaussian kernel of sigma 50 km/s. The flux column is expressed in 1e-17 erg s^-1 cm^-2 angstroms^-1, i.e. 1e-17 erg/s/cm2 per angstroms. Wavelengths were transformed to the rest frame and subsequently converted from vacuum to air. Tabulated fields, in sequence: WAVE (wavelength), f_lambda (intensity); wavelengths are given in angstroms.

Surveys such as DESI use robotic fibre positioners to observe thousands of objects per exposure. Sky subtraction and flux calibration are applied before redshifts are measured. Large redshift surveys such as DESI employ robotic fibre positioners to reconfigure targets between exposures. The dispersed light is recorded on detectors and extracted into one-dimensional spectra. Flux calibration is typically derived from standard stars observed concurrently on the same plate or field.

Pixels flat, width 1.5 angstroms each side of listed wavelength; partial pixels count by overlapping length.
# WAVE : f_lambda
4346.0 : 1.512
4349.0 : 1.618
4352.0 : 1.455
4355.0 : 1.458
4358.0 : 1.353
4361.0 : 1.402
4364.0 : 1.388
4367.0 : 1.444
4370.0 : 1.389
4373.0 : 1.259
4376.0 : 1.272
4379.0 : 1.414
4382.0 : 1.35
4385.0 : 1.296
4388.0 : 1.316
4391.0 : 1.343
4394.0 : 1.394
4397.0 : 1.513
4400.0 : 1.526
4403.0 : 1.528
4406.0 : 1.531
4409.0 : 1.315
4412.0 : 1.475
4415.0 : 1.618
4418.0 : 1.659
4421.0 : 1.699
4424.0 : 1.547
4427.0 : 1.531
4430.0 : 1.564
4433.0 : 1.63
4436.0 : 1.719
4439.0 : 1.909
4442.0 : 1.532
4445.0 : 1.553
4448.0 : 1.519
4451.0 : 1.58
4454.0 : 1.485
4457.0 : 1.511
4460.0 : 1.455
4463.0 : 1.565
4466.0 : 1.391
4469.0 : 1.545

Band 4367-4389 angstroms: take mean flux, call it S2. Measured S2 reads 1.34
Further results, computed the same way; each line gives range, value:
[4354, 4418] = 1.41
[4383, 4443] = 1.53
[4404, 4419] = 1.52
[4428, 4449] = 1.63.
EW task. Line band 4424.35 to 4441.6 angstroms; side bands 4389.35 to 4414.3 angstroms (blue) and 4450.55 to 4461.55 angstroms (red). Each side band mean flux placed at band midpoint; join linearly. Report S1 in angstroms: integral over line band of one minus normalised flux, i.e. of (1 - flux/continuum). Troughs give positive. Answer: -2.0 angstroms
